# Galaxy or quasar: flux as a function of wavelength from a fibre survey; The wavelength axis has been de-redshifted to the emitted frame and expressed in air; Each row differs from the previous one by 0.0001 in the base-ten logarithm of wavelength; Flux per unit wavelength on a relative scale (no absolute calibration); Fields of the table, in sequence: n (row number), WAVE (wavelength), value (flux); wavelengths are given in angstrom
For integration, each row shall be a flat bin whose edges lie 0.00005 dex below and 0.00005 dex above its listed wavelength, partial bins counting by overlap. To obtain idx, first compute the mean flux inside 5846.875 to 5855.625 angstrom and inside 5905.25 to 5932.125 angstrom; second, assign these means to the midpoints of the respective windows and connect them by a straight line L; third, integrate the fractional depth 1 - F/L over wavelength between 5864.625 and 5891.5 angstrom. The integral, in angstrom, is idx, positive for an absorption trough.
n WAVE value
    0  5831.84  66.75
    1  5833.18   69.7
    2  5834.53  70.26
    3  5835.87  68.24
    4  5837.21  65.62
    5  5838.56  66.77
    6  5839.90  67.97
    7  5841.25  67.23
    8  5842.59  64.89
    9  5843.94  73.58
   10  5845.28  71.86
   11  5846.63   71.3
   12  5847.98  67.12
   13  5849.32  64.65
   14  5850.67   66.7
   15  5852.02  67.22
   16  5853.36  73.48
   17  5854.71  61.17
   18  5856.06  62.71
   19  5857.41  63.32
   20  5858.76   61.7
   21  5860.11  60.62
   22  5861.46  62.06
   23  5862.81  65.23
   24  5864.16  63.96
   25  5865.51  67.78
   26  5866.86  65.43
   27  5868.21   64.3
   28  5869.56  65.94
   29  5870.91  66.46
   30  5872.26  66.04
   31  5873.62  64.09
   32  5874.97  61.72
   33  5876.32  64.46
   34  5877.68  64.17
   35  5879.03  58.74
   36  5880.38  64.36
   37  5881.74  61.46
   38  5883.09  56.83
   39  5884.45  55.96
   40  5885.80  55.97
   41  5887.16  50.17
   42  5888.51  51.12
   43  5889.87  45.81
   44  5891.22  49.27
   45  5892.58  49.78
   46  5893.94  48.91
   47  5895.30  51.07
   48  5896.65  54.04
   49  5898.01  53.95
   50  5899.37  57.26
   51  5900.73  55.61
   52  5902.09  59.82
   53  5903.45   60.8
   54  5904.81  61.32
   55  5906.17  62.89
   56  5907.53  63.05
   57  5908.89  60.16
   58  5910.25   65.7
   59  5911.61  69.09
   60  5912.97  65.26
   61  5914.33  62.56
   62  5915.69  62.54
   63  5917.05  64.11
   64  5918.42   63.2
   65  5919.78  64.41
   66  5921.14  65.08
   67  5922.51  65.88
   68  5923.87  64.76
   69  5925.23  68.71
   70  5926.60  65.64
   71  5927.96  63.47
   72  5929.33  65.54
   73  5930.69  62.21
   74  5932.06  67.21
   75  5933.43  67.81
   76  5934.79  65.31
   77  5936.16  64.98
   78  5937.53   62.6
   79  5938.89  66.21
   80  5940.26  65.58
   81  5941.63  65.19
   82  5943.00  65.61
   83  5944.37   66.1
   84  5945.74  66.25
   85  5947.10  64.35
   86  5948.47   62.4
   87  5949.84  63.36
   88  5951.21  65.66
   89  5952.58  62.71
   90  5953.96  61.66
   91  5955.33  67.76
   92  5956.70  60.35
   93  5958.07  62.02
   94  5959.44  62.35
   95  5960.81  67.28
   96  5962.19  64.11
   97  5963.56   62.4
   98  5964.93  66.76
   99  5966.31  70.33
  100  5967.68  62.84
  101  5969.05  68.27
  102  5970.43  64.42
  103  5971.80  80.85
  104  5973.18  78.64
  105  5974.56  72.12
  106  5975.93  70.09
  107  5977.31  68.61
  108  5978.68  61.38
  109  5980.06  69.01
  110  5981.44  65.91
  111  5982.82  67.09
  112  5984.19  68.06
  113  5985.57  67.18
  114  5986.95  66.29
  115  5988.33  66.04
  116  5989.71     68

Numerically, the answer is 2.3 angstrom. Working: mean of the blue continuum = 66.8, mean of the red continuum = 64.5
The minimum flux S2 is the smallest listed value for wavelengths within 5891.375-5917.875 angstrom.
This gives 48.91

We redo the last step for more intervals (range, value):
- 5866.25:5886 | 55.96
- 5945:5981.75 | 60.35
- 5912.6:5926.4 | 62.54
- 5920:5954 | 61.66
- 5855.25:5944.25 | 45.81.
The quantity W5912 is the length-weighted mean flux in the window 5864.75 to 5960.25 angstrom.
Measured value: 61.9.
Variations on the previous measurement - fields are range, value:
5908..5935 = 64.9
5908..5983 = 65.7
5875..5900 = 55.3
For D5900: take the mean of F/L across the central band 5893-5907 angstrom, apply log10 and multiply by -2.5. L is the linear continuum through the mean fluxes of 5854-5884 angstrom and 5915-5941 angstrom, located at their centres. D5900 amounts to 0.14 mag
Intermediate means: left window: 63.2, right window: 65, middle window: 56.5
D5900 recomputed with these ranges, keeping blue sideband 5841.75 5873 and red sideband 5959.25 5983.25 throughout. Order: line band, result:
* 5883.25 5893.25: 0.28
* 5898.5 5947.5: 0.05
